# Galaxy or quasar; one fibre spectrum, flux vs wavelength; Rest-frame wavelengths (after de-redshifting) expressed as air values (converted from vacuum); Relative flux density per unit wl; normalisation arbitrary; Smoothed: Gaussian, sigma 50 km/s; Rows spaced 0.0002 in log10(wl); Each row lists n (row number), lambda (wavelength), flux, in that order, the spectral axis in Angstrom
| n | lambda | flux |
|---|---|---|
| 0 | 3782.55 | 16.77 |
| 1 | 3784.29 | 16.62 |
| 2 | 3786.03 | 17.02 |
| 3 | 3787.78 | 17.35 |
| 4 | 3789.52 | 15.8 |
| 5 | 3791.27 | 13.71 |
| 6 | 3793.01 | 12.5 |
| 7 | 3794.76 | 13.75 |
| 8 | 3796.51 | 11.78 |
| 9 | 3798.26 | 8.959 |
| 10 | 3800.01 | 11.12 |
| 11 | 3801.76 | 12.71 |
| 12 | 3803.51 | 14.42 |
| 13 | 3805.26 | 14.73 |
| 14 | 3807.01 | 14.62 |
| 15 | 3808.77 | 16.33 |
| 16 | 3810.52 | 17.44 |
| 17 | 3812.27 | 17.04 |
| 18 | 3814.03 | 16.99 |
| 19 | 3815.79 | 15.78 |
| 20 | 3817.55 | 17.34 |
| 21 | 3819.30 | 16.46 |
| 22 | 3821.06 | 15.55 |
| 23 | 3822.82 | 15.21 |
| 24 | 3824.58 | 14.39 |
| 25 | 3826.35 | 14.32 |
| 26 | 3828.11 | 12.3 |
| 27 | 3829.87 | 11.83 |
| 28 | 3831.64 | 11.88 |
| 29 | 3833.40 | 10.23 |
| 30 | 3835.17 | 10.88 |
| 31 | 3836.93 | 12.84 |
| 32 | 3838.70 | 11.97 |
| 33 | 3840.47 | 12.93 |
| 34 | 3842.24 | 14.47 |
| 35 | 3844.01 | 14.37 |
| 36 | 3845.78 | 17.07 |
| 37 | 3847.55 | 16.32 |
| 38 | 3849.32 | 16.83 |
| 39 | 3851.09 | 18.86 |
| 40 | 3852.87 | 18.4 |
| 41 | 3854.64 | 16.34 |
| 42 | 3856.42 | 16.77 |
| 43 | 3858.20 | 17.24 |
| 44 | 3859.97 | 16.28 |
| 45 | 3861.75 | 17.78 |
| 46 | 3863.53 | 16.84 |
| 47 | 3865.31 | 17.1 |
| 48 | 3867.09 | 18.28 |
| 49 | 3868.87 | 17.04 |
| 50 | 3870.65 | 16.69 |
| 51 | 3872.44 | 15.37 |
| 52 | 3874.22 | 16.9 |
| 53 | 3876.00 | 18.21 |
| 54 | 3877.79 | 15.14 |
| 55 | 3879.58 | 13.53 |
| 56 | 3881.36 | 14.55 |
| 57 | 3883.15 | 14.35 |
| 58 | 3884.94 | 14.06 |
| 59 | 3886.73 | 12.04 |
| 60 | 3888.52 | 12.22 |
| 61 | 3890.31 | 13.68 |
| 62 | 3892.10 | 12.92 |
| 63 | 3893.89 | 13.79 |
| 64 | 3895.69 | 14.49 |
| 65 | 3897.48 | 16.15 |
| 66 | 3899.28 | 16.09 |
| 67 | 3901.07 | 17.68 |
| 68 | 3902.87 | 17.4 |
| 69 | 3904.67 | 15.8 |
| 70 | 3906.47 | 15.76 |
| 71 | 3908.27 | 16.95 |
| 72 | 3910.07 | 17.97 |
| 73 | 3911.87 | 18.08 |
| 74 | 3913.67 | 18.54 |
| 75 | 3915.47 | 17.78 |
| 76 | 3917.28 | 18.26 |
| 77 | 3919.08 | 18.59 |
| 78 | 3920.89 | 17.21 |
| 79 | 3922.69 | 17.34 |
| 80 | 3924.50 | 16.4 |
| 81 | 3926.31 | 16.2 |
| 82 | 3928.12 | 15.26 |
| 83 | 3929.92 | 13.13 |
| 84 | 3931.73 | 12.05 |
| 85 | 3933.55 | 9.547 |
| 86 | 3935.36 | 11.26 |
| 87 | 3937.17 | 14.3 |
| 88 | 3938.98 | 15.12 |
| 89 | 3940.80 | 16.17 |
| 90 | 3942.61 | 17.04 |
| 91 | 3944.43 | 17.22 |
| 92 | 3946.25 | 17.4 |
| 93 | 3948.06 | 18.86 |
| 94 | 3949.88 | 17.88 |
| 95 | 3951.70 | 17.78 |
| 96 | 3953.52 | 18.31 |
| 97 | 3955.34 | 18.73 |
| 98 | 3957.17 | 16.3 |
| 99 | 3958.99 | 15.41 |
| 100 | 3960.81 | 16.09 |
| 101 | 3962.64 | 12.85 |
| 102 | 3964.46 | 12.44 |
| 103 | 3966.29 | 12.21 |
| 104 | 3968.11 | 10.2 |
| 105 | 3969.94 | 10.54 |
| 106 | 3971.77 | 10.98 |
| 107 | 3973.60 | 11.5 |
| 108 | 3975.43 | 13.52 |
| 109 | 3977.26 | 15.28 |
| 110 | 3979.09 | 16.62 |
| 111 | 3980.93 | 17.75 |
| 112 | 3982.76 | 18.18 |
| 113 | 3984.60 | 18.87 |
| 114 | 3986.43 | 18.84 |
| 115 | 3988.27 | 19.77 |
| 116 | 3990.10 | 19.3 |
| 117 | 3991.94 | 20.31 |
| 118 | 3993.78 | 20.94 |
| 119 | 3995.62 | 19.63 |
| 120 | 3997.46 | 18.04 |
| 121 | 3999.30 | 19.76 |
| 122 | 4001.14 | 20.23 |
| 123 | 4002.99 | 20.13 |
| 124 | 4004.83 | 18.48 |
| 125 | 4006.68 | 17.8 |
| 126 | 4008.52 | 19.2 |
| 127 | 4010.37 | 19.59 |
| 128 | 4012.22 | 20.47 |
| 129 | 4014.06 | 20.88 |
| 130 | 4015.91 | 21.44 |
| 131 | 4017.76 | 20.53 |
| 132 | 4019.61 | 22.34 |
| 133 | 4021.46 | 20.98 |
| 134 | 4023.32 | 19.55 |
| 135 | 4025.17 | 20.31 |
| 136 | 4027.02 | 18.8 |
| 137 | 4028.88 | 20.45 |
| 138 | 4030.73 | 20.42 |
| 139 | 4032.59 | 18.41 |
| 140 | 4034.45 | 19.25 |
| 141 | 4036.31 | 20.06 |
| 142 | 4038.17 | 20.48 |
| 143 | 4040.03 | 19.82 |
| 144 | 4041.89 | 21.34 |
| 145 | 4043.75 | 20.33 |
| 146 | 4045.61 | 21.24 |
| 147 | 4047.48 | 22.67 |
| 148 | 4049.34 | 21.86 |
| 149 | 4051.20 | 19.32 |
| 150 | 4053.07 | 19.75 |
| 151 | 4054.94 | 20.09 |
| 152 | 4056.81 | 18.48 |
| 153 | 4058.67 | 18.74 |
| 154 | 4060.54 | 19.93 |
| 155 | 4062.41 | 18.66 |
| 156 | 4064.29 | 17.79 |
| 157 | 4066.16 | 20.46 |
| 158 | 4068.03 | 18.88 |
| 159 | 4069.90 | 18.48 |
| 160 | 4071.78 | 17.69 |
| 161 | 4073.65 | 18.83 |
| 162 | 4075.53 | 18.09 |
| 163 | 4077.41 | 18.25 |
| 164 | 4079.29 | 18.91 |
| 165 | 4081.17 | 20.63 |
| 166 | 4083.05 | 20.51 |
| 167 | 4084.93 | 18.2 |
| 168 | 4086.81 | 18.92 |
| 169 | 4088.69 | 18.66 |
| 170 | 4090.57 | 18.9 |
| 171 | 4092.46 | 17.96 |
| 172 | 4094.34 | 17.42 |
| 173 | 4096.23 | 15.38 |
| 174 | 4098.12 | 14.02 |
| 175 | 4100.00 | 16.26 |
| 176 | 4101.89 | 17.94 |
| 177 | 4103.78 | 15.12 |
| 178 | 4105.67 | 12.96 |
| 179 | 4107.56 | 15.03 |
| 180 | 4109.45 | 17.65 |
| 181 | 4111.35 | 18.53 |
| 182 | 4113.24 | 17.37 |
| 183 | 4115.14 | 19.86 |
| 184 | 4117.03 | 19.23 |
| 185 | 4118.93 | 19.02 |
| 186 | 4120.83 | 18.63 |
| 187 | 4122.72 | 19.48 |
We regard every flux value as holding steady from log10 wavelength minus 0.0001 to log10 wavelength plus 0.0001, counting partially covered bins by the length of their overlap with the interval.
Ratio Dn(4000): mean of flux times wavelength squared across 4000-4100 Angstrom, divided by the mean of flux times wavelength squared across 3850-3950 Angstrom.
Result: 1.3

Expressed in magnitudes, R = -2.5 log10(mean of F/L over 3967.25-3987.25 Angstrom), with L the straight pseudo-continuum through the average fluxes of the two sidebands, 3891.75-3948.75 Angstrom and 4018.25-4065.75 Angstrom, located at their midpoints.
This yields 0.21 mag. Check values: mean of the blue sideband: 16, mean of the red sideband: 20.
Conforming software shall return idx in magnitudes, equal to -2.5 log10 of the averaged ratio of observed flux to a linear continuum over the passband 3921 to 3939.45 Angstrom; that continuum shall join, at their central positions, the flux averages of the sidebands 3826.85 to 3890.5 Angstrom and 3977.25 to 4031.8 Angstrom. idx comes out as 0.21 mag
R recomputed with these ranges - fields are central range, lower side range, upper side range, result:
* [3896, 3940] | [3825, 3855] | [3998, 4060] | 0.04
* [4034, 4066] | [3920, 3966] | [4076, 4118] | -0.18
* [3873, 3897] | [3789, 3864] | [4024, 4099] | 0.11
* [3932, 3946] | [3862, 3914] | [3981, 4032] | 0.21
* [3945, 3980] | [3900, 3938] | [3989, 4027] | 0.20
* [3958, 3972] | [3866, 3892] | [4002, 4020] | 0.40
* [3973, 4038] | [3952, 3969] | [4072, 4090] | -0.17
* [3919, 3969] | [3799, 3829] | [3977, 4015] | 0.17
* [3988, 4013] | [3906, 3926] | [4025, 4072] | -0.03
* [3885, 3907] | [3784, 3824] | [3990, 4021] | 0.17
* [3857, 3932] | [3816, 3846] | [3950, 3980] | -0.14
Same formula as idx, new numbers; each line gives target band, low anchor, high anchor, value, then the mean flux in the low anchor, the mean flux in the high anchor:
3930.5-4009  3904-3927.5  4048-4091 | 0.10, 17.3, 19.2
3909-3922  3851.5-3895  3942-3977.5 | -0.18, 15.7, 15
